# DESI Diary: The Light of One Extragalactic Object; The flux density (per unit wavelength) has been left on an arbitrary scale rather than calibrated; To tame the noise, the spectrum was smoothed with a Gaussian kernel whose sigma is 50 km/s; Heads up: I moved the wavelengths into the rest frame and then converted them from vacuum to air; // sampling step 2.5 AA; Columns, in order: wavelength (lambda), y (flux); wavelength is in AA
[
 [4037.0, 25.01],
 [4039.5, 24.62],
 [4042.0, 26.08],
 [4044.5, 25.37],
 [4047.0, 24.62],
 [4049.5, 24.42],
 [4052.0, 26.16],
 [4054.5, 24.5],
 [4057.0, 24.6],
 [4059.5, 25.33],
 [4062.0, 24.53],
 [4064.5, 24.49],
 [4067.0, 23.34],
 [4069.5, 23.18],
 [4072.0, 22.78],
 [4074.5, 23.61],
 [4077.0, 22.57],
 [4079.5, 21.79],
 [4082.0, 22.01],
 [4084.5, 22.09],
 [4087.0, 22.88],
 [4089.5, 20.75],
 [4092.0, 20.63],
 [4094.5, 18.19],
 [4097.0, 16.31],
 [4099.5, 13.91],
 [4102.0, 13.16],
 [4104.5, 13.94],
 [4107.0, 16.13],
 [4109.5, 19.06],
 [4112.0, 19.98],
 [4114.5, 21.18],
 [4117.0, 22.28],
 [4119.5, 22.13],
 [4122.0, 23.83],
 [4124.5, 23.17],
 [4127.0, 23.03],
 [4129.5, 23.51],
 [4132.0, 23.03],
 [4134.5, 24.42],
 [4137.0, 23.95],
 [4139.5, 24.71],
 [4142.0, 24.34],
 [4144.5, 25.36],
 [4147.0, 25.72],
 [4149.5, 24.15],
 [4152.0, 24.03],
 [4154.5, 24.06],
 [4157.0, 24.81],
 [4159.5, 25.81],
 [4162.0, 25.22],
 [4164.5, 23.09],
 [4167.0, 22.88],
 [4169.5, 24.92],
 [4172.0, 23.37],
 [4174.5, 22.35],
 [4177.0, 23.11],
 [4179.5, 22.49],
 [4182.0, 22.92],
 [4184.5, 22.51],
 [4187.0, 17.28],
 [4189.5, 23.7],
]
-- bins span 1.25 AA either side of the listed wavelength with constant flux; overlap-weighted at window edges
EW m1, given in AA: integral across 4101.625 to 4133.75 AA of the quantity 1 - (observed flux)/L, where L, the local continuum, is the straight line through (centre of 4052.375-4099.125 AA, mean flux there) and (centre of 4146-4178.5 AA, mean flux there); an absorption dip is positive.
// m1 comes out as 3.6 AA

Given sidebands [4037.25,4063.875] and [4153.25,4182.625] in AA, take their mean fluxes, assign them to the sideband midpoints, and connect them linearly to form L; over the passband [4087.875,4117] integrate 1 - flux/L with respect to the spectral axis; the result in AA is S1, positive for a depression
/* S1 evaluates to 7.9 AA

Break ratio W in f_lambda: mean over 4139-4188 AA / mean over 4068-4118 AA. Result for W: 1.2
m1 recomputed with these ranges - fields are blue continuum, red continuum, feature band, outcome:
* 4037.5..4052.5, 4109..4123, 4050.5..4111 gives 6.0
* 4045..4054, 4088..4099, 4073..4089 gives -1.5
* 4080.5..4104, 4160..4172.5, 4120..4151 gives -3.1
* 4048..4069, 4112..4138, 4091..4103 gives 3.7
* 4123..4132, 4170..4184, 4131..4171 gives -2.3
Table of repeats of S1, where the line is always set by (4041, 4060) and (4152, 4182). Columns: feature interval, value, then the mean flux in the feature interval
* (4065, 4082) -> 1.3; 22.9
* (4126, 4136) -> 0.3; 23.5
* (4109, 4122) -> 1.6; 21.3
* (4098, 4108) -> 4.2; 14.3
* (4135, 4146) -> -0.2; 24.6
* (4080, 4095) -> 2.1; 21.3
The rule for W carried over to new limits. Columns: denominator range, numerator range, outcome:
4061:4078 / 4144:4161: 1.06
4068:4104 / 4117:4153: 1.19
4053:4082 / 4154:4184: 1.00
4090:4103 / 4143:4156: 1.47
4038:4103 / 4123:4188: 1.05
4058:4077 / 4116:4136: 0.97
